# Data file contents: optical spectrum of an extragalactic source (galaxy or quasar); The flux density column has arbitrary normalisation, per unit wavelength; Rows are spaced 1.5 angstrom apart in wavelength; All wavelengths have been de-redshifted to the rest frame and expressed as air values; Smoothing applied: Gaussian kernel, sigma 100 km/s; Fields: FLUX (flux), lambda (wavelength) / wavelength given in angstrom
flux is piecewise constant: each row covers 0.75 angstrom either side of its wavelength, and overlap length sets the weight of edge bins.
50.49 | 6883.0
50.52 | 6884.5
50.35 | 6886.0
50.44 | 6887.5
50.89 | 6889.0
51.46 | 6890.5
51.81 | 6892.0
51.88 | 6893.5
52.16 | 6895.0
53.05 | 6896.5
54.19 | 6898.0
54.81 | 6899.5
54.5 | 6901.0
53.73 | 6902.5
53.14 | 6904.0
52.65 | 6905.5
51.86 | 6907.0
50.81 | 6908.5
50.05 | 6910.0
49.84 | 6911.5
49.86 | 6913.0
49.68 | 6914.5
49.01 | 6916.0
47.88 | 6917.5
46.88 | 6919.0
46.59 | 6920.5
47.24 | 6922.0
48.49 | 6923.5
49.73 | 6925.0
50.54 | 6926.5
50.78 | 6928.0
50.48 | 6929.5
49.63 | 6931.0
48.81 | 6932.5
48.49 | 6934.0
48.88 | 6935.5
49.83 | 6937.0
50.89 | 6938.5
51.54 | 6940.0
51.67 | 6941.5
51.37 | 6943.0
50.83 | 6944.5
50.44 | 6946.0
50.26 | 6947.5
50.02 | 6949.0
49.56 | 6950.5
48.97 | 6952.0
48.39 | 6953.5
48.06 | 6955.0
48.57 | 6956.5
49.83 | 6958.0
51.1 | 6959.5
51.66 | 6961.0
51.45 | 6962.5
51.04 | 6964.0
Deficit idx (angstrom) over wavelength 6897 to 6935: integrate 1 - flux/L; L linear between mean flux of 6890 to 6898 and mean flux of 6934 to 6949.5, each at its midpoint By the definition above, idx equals 0.8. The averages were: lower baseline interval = 52.3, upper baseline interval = 50.5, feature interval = 50.4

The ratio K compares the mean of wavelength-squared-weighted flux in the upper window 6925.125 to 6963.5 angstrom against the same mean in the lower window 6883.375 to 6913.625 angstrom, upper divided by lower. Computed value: 0.98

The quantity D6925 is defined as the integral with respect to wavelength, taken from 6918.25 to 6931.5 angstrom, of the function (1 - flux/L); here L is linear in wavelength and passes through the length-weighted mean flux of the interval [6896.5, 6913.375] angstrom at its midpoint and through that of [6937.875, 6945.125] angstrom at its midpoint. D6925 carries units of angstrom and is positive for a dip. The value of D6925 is 0.7 angstrom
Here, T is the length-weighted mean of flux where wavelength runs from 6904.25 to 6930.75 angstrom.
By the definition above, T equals 49.6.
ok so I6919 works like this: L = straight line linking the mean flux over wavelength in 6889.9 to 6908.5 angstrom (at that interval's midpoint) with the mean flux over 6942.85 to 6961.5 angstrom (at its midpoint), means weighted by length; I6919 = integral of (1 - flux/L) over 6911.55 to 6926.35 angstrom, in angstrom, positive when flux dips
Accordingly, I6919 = 0.9 angstrom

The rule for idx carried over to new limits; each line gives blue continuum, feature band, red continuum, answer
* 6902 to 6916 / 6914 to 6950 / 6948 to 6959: 0.4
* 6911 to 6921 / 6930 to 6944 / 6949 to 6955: -0.4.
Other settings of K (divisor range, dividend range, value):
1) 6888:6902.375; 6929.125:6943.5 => 0.96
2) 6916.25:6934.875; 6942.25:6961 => 1.03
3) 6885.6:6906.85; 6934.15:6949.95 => 0.97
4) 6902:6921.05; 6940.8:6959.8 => 1.01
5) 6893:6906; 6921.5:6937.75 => 0.93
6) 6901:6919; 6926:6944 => 1.00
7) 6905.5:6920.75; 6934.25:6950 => 1.03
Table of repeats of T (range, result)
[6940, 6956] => 50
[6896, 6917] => 51.9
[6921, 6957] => 49.7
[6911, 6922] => 48.4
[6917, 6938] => 48.9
